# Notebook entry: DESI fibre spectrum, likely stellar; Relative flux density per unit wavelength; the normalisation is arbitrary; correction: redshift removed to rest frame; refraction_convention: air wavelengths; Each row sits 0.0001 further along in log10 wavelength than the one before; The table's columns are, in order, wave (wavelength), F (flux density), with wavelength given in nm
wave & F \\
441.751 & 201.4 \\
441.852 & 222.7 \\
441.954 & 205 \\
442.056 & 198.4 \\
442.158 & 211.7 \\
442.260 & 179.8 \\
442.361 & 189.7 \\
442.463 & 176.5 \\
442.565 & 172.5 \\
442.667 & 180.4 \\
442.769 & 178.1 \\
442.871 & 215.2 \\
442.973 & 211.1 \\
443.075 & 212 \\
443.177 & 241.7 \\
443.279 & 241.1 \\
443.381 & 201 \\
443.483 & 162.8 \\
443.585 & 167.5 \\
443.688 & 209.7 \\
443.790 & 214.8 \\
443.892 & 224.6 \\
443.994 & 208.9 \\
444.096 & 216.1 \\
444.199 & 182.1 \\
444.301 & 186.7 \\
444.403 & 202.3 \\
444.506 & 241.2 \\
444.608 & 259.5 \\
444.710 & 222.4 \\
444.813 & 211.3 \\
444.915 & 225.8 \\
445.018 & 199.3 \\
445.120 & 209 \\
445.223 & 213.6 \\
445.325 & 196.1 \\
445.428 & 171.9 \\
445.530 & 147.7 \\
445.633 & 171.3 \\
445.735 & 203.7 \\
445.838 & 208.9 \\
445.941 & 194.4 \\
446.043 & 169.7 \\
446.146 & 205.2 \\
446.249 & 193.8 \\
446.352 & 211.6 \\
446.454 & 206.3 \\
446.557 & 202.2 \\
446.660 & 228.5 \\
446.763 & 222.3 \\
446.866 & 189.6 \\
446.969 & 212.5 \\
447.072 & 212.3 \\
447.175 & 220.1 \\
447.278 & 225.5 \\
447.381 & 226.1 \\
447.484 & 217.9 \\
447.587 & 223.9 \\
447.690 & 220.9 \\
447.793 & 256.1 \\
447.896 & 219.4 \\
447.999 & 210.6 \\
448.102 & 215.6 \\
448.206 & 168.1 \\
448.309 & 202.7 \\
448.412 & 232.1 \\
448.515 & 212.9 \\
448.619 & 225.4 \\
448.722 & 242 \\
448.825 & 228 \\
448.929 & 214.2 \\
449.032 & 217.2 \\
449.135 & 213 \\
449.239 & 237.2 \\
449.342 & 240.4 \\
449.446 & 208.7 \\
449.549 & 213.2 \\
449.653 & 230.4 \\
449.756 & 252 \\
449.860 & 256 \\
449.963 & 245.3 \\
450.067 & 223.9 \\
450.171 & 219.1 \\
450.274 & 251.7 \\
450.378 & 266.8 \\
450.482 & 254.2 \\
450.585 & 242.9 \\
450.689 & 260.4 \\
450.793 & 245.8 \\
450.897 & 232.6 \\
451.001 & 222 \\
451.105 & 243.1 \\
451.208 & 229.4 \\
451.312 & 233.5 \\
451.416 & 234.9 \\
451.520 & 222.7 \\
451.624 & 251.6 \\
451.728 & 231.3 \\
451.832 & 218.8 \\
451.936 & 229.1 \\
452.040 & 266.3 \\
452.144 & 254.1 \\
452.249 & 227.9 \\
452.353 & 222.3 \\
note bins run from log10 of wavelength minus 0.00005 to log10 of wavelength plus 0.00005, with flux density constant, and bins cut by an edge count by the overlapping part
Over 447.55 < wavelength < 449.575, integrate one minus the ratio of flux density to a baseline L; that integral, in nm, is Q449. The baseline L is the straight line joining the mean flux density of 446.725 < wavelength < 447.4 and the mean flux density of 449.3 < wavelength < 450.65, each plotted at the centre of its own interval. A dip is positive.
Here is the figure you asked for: 0.063 nm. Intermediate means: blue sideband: 215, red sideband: 239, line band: 220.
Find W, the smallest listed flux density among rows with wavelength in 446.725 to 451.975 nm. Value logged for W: 168.1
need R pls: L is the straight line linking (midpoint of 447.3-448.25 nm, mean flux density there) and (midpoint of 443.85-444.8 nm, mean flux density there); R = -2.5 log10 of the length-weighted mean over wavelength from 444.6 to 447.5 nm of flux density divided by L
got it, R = 0.06 mag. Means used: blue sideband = 216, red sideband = 218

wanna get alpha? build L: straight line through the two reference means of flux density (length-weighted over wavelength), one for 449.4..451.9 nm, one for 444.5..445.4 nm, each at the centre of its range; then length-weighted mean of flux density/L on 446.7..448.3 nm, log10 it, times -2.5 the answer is 0.05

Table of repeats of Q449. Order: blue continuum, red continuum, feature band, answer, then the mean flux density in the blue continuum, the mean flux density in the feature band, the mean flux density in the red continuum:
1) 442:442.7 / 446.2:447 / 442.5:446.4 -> -0.093 nm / 187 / 202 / 208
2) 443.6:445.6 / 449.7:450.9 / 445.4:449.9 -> 0.290 nm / 206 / 213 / 246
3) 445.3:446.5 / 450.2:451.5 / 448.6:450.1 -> -0.024 nm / 190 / 230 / 242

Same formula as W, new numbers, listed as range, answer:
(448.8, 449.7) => 208.7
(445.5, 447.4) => 147.7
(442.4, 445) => 162.8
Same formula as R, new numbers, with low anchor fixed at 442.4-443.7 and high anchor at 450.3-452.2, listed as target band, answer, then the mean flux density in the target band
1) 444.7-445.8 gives 0.07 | 197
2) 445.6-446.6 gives 0.09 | 197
